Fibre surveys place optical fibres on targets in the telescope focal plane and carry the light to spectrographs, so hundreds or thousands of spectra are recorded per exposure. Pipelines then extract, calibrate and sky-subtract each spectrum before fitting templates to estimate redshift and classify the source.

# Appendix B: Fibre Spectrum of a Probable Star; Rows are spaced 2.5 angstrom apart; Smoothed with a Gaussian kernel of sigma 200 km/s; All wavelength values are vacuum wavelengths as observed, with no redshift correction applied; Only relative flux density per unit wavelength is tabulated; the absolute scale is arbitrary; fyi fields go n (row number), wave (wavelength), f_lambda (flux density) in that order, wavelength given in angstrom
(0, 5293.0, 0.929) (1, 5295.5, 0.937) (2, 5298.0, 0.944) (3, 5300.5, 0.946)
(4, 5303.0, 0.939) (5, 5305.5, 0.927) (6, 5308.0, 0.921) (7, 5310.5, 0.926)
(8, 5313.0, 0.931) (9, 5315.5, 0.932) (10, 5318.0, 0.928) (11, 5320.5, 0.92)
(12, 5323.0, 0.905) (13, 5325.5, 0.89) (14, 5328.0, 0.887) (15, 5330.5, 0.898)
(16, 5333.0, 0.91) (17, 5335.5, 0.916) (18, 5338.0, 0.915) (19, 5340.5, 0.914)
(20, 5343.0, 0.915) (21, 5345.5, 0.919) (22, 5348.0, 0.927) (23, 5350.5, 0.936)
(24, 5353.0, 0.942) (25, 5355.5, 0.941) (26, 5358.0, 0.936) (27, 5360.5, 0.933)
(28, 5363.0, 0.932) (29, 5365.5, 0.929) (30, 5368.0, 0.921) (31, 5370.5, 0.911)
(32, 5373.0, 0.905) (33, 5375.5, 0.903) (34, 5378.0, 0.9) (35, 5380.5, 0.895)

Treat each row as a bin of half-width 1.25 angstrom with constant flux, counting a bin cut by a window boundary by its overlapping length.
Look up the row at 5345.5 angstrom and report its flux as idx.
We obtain 0.919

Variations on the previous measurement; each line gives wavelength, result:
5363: 0.932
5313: 0.931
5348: 0.927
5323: 0.905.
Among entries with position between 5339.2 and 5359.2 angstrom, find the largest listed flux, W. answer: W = 0.942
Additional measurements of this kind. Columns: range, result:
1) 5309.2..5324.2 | 0.932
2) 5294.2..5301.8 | 0.946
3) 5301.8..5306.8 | 0.939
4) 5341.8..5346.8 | 0.919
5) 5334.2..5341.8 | 0.916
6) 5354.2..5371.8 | 0.941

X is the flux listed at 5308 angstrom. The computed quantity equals 0.921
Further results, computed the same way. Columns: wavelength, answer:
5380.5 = 0.895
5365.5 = 0.929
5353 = 0.942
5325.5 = 0.89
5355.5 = 0.941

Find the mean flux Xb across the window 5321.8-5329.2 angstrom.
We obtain 0.894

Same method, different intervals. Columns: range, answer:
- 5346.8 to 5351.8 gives 0.932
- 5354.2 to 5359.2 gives 0.939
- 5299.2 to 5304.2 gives 0.943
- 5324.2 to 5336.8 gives 0.9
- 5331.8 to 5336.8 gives 0.913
